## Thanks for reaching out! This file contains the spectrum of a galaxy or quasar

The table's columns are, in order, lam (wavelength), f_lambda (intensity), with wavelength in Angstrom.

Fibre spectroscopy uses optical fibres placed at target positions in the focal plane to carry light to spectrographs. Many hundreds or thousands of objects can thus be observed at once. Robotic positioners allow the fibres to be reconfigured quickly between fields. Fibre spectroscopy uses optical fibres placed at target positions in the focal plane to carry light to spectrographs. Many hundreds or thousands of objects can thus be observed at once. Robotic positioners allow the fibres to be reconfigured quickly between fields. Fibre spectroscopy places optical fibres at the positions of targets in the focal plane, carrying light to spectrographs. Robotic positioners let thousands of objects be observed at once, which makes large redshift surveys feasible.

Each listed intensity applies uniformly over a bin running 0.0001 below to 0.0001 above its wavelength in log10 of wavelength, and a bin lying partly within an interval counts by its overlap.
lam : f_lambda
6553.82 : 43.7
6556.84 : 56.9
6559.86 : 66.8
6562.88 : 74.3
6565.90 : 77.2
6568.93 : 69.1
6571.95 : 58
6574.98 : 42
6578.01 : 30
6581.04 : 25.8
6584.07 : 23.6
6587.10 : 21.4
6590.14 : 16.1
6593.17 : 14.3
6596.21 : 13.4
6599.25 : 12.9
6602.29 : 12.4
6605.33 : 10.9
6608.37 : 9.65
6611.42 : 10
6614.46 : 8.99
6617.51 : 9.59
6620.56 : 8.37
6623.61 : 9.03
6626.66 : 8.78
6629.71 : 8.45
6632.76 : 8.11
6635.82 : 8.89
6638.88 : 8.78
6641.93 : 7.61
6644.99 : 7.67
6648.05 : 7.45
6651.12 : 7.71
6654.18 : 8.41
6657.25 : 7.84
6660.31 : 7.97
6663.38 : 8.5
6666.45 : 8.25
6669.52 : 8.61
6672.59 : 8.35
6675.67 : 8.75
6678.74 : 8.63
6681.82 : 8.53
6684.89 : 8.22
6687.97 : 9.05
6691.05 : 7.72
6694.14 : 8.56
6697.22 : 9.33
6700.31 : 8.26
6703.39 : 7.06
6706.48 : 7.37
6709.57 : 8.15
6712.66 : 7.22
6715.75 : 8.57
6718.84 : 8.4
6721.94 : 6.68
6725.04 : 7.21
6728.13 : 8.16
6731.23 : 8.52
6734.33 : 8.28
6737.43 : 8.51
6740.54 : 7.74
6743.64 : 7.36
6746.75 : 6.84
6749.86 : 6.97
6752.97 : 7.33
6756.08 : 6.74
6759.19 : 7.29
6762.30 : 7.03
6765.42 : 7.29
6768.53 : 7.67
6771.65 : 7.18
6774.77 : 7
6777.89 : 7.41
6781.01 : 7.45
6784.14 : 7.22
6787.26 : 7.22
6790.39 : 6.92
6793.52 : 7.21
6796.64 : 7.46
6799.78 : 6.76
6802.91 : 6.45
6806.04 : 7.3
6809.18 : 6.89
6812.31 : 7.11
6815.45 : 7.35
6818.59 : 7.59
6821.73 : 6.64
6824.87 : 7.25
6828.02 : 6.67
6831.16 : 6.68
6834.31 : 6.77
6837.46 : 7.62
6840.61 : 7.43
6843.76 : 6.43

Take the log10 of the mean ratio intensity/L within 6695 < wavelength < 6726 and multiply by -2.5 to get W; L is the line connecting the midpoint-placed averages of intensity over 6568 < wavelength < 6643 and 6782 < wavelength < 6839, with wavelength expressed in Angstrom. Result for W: 0.49 mag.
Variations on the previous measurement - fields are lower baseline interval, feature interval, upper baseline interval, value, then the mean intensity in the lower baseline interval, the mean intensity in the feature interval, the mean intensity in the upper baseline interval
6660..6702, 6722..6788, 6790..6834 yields 0.032 mag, 8.49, 7.43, 7.02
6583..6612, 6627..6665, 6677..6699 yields 0.354 mag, 14.5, 8.14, 8.58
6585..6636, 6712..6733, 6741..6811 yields 0.090 mag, 11.4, 7.85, 7.15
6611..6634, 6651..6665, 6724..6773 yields 0.048 mag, 8.88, 8.13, 7.51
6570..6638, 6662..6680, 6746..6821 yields 0.490 mag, 17.1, 8.51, 7.15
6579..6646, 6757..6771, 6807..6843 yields 0.173 mag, 12.2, 7.29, 7.08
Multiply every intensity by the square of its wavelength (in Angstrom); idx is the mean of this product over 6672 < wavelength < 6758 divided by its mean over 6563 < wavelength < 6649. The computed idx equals 0.4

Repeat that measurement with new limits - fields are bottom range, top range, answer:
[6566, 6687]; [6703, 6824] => 0.51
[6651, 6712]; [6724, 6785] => 0.92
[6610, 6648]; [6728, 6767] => 0.90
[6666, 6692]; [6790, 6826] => 0.87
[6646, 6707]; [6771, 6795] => 0.90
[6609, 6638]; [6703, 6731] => 0.89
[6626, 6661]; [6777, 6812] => 0.92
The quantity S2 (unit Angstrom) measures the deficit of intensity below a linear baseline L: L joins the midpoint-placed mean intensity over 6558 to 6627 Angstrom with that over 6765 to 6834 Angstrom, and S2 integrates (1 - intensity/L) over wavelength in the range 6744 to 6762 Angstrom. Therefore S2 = 7.20 Angstrom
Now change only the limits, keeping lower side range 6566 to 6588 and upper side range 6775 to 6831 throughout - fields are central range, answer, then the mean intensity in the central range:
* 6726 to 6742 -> 8.5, 8.21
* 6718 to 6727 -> 5.6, 7.39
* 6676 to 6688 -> 8.0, 8.57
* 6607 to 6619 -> 8.8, 9.55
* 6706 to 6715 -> 5.7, 7.69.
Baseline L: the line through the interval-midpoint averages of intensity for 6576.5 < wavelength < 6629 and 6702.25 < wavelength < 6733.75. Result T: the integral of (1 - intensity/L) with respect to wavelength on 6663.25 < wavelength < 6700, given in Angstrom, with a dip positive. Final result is 4.7 Angstrom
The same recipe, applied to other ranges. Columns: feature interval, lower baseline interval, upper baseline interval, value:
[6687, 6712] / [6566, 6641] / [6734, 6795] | 8.5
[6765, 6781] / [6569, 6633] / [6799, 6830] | 3.3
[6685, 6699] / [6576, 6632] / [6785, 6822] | 3.1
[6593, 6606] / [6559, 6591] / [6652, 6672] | 8.3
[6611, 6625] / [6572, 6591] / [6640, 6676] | 7.3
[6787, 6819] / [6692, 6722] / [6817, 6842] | 0.8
